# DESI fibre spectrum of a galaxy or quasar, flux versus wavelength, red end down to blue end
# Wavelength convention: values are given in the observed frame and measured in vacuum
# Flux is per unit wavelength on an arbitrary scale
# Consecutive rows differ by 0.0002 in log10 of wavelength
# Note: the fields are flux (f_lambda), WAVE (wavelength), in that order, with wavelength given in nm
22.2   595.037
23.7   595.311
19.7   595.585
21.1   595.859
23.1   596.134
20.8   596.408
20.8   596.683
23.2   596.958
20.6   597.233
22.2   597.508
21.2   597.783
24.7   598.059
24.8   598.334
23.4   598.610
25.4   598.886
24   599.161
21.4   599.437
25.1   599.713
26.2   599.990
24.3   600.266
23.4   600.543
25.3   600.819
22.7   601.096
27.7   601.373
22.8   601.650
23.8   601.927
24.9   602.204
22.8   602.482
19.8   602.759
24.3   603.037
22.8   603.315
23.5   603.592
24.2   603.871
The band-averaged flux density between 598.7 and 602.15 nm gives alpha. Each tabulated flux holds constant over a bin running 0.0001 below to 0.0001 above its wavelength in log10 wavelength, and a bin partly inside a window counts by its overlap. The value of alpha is 24.3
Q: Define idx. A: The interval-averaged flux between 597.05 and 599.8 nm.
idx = 23.2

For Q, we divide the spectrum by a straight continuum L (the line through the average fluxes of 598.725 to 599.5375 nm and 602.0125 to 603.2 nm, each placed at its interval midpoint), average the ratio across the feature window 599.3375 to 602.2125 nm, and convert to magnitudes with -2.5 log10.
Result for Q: -0.04 mag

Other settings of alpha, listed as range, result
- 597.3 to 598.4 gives 23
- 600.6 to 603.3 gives 23.7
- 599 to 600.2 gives 24.2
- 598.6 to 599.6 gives 23.6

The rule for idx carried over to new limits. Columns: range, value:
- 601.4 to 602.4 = 24.2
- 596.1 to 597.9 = 21.6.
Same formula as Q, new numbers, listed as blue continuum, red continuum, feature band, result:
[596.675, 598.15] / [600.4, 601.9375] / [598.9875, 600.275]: -0.036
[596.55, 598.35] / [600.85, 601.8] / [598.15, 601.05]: -0.034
